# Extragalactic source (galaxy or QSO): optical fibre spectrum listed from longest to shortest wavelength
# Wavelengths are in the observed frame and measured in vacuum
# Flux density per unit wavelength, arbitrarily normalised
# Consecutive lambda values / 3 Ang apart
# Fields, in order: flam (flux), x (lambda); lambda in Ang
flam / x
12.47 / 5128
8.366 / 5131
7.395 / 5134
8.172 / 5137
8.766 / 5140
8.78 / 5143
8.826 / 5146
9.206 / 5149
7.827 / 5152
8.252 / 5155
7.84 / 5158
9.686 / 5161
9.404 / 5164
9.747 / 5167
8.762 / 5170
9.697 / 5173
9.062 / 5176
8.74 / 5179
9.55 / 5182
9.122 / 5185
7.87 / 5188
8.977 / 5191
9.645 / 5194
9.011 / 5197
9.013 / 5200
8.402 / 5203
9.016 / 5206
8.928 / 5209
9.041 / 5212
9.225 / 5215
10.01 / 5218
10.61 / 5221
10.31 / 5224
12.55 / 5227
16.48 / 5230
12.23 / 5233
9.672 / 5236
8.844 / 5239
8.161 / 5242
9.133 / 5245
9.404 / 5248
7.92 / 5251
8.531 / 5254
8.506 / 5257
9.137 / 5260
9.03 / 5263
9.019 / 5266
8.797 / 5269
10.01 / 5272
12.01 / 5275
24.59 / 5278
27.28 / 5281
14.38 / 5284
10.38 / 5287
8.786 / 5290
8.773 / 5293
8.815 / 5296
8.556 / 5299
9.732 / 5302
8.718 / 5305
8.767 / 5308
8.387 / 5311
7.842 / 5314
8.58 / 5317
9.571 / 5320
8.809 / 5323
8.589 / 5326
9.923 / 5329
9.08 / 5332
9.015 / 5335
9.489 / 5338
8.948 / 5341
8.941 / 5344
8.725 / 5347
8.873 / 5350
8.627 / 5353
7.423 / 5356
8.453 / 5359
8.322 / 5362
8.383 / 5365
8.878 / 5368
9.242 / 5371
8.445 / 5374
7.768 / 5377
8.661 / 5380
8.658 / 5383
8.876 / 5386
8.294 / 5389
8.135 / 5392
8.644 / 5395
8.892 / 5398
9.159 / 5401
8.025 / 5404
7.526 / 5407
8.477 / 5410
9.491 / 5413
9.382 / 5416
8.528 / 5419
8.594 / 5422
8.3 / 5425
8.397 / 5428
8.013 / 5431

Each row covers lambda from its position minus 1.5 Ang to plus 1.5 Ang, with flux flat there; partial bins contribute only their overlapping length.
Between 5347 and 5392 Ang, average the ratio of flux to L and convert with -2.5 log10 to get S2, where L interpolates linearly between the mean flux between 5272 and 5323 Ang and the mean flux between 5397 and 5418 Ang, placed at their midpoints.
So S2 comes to 0.14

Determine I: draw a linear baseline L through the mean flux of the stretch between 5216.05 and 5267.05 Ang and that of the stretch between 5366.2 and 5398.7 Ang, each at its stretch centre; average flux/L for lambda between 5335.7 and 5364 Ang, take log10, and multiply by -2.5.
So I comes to 0.03 mag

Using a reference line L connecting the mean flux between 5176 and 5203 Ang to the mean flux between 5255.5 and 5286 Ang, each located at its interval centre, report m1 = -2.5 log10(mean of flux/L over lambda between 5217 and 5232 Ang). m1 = -0.117 mag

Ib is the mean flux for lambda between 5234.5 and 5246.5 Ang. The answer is 8.95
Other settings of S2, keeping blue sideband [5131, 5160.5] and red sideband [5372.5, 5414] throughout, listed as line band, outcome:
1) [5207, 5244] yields -0.24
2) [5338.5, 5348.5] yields -0.06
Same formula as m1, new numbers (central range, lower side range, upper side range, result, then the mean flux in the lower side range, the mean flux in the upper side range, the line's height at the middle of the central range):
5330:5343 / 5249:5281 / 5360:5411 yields 0.06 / 11.5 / 8.49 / 9.72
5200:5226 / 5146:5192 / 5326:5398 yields -0.07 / 8.91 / 8.69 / 8.86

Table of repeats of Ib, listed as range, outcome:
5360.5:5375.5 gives 8.65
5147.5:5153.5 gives 8.52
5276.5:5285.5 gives 22.1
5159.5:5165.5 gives 9.54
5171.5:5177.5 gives 9.38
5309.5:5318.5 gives 8.27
